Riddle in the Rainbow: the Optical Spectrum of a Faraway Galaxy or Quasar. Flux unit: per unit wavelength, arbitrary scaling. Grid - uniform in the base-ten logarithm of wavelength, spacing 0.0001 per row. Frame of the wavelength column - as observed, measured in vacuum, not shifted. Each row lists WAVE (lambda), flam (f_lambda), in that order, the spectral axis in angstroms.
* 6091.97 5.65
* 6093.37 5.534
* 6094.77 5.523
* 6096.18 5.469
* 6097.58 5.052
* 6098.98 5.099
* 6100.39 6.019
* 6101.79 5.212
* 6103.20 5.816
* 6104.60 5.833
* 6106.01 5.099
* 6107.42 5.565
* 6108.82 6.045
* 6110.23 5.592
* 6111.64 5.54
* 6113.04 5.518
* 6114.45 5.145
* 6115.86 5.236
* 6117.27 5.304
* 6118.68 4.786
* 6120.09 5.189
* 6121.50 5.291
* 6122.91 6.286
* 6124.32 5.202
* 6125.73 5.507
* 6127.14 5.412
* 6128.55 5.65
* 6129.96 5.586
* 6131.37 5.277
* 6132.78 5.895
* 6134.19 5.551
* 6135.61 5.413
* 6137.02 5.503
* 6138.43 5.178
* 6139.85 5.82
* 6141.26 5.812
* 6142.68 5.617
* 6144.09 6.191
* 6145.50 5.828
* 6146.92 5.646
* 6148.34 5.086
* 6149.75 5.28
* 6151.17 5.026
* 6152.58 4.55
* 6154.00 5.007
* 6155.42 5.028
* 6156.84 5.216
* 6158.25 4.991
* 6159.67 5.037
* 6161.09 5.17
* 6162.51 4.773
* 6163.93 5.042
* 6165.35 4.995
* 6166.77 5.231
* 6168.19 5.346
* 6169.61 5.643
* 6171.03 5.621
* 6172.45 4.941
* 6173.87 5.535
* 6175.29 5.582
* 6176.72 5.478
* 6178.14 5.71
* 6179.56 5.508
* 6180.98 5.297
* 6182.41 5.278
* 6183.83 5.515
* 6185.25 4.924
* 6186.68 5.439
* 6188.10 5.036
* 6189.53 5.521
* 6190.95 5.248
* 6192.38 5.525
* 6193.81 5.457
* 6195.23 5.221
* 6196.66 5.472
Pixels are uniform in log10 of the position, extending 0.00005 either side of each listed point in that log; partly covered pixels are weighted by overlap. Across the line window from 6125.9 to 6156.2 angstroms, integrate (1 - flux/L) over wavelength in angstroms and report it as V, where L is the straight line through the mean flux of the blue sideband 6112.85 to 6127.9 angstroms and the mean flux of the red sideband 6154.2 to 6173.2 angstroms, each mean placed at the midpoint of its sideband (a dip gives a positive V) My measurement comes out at -1.1 angstroms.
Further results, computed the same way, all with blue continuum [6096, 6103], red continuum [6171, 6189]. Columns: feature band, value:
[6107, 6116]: -0.24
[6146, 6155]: 0.44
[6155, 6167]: 0.73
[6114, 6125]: 0.16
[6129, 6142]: -0.43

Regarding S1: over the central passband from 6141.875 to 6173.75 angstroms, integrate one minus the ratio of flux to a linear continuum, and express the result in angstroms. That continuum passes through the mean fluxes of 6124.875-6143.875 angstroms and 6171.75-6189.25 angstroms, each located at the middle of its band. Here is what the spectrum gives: 1.26 angstroms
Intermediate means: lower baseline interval 5.57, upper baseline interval 5.36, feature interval 5.25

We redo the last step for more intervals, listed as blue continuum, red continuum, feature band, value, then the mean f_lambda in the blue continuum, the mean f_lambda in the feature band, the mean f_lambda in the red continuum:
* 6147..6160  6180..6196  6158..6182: -0.5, 5.05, 5.29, 5.32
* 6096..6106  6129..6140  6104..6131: 0.2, 5.48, 5.46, 5.52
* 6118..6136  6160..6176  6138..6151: -0.5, 5.47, 5.59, 5.26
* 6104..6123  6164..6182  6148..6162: 1.0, 5.43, 5.04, 5.39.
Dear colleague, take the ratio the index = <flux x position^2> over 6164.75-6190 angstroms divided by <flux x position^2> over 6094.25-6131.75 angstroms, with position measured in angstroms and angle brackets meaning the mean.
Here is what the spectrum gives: 1.00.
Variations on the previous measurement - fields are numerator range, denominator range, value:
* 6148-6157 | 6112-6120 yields 0.97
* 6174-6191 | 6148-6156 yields 1.09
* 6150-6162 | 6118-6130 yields 0.93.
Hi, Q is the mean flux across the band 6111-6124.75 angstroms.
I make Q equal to 5.35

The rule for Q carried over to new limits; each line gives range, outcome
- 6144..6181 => 5.27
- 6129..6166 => 5.33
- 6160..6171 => 5.19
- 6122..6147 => 5.63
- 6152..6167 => 5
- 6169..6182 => 5.47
